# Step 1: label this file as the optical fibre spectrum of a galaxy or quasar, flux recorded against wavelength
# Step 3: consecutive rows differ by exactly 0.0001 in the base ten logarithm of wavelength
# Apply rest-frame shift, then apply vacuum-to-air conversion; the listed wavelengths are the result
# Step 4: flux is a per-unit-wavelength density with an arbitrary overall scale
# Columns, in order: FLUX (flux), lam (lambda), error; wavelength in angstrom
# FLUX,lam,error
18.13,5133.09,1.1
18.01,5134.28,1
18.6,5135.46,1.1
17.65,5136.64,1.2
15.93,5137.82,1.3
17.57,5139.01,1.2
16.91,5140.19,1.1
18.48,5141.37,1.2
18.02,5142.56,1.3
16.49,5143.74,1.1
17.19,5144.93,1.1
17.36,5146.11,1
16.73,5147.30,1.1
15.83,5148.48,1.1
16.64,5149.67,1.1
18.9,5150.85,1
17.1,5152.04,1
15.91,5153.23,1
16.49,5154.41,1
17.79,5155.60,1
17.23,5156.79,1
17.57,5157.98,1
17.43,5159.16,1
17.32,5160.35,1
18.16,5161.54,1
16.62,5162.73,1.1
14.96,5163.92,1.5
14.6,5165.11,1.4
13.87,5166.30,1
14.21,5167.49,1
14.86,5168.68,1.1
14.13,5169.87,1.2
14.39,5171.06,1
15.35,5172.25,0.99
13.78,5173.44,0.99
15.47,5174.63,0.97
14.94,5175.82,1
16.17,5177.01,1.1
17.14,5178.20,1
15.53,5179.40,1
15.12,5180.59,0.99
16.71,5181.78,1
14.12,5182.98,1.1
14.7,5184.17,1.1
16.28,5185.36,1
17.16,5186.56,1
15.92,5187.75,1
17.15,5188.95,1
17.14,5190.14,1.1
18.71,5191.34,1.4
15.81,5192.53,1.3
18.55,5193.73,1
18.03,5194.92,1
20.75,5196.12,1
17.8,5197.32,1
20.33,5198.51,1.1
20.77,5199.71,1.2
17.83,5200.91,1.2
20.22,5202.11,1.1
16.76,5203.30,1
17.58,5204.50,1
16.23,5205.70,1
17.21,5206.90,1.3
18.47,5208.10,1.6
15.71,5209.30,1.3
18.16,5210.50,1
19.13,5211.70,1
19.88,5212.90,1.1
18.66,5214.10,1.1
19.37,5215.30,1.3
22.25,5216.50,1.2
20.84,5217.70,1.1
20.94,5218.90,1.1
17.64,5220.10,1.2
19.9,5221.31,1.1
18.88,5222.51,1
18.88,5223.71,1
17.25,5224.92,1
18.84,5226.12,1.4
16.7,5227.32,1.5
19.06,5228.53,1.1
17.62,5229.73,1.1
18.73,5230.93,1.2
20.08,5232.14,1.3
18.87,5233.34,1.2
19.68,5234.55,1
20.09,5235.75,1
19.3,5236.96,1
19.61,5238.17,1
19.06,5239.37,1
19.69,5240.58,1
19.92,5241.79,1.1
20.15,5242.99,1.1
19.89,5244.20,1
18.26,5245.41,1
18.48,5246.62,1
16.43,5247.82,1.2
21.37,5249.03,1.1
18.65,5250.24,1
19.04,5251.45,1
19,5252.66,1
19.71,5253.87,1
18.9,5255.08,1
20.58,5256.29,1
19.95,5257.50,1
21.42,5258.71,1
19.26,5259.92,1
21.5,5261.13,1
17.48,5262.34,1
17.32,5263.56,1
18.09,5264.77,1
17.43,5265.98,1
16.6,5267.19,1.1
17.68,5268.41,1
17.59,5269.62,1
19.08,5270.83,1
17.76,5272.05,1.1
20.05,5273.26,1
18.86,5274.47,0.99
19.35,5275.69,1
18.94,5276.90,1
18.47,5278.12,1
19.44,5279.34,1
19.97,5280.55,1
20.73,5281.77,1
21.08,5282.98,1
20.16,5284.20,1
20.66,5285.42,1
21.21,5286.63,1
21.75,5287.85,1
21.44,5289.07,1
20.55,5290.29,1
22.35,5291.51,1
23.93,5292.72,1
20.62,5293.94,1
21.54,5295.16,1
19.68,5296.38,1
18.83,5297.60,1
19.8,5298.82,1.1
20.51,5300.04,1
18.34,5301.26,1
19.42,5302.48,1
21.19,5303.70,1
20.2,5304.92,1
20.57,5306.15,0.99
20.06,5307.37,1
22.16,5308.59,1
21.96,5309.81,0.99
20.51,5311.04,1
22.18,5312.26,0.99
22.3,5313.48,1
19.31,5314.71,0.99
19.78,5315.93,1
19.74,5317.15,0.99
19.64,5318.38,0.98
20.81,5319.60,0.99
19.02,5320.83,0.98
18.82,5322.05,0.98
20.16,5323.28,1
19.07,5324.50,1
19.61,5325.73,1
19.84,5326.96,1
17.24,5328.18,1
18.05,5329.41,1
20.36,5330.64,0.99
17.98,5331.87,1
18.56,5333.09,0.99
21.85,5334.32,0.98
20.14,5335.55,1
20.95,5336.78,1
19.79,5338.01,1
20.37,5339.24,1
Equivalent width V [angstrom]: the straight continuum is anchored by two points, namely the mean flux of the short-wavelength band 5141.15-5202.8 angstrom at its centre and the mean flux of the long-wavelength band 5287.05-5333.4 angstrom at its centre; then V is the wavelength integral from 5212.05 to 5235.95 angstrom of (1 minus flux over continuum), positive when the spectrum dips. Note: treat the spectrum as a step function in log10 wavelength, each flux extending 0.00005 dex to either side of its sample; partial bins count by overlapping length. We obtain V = -1.54 angstrom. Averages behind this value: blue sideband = 16.7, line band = 19.2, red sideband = 20.2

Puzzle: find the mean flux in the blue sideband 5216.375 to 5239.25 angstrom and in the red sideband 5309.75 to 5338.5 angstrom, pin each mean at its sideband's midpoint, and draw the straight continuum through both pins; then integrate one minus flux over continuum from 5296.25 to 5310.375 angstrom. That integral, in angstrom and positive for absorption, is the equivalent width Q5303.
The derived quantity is -0.4 angstrom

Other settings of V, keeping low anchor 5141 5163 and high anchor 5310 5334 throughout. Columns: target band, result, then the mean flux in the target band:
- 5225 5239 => -0.4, 18.9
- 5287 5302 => -1.2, 20.8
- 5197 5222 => -1.1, 18.9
